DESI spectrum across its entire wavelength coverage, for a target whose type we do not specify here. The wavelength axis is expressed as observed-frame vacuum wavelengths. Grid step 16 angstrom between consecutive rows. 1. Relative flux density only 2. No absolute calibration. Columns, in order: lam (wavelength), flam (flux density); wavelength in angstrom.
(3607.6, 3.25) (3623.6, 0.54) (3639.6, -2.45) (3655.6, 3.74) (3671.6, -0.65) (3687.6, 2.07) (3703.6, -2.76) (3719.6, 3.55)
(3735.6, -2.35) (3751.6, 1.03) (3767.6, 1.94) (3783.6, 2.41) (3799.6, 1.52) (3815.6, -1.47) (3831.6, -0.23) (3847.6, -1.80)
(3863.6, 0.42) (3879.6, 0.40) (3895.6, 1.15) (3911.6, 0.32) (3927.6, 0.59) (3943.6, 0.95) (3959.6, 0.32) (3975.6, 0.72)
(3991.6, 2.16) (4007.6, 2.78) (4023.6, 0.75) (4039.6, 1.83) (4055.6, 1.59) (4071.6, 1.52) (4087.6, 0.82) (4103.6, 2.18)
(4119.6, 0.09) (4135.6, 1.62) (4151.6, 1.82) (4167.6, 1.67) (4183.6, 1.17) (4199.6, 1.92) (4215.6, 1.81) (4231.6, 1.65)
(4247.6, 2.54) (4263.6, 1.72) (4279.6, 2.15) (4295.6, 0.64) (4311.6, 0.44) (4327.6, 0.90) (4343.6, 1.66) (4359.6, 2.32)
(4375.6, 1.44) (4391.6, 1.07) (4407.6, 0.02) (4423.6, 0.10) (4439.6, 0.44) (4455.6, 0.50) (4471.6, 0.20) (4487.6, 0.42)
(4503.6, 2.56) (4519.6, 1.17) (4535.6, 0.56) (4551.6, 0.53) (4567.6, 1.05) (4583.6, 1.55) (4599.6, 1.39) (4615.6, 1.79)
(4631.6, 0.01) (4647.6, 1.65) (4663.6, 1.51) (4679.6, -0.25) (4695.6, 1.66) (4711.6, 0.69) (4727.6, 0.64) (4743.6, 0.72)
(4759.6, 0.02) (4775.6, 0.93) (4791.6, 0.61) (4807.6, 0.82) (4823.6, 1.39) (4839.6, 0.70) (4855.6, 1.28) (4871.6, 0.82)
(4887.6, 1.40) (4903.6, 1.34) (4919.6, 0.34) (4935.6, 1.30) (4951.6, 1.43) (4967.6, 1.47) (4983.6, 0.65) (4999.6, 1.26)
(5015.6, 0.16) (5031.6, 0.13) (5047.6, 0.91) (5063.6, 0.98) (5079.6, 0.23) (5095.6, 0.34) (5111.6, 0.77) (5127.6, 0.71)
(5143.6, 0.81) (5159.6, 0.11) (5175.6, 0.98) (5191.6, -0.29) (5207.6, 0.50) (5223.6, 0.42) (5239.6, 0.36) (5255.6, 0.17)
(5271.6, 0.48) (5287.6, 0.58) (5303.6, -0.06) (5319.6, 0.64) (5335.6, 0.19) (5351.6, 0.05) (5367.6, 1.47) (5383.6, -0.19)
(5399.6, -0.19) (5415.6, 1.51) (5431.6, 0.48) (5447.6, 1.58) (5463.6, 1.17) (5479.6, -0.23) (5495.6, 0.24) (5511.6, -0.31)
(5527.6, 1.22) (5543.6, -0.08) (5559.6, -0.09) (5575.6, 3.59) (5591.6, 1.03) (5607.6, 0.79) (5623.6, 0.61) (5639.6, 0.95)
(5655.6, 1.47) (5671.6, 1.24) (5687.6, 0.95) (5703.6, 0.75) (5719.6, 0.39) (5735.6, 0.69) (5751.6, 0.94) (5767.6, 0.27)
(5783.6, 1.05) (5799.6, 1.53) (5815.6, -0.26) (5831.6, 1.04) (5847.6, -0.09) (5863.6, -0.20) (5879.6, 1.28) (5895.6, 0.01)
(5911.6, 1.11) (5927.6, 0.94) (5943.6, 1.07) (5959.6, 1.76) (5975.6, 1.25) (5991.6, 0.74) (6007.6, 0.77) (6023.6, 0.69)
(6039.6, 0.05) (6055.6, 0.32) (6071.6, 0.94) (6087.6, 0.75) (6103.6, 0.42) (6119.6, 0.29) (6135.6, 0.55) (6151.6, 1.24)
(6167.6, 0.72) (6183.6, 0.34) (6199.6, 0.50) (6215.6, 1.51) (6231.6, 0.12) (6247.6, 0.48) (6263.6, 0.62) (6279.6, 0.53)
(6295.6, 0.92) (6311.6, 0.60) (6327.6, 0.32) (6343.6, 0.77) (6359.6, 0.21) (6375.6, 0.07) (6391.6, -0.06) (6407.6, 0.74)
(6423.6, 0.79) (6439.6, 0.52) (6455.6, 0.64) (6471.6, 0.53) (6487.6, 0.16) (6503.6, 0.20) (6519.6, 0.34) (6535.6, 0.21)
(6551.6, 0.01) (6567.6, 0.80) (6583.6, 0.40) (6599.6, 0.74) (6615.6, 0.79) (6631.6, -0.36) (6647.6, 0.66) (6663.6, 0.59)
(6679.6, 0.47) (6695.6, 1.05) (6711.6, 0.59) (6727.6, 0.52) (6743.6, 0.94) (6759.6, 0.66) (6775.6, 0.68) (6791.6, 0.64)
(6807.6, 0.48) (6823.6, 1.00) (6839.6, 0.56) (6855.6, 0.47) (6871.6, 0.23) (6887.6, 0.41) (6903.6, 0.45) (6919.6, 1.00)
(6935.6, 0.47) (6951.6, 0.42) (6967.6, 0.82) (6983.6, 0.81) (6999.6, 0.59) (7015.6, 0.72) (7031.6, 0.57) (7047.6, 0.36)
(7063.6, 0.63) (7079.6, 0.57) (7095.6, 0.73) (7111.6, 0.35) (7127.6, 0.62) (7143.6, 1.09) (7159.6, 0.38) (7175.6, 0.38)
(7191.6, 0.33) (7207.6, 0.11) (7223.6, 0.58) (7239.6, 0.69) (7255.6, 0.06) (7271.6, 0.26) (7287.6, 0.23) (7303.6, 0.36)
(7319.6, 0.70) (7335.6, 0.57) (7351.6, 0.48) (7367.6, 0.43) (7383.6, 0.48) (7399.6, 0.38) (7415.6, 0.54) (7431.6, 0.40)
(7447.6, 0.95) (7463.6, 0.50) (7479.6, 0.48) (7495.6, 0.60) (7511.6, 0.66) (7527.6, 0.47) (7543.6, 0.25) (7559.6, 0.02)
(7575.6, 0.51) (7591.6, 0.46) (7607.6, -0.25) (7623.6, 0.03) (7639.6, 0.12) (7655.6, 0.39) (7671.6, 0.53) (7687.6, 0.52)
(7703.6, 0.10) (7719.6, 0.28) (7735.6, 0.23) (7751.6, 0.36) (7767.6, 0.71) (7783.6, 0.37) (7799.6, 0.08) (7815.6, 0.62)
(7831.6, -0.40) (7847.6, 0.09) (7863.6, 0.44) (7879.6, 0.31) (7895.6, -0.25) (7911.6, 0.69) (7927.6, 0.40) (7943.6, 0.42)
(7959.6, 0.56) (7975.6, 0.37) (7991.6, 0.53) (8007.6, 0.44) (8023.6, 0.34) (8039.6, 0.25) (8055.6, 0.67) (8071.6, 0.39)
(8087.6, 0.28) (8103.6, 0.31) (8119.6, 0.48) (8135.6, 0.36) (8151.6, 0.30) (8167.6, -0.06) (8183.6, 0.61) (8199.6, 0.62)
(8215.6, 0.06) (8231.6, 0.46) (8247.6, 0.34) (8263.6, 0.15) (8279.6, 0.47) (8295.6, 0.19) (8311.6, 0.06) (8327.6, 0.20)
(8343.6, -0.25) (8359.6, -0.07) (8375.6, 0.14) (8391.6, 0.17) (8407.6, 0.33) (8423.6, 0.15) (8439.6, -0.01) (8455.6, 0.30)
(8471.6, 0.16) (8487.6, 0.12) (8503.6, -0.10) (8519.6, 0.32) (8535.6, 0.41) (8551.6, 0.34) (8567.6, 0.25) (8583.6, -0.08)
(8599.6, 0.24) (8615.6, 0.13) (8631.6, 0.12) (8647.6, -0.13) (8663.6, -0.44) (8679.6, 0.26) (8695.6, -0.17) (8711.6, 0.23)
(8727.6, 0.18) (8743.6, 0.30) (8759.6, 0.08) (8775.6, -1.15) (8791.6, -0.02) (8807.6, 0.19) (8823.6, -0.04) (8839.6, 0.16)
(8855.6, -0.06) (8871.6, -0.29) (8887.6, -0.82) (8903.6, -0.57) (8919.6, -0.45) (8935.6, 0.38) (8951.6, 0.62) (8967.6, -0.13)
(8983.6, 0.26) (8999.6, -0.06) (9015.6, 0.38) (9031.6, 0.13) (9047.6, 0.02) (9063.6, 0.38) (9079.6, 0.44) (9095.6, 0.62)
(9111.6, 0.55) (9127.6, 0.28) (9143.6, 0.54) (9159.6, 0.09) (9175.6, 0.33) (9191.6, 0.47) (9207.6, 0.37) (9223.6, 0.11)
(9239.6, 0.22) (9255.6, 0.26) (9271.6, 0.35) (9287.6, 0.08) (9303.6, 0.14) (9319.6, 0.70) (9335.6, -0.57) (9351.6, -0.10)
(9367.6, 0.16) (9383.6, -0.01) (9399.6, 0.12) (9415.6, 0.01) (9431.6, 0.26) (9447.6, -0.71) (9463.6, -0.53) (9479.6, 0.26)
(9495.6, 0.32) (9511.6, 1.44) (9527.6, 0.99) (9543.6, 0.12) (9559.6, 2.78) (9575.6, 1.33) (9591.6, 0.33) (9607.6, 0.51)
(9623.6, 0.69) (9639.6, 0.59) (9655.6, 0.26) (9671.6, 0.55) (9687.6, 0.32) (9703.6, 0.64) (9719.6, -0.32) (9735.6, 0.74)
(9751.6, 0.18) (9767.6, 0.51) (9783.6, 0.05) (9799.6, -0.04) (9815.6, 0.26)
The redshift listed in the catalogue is 1.56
